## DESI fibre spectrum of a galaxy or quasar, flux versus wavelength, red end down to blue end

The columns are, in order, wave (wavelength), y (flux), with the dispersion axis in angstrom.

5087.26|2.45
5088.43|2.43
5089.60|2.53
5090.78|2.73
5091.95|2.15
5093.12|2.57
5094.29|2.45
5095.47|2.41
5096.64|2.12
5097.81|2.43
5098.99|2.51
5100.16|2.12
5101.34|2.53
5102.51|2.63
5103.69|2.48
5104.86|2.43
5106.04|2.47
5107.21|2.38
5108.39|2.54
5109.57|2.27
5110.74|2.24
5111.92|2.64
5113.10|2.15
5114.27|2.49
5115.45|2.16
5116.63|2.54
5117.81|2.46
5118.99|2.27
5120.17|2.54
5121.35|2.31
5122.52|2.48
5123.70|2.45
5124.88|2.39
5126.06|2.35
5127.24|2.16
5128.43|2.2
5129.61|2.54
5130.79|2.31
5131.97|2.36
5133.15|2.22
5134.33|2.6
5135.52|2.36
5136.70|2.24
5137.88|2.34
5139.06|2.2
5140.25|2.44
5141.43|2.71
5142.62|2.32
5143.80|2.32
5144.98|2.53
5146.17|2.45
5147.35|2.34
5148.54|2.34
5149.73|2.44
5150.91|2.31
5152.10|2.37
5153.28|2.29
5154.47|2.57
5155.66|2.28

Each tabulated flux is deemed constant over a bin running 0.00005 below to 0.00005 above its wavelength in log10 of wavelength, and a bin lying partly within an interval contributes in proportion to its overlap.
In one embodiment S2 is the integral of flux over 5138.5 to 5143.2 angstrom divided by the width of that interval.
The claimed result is 2.41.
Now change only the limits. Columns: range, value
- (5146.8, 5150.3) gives 2.37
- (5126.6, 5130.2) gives 2.3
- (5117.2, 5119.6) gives 2.36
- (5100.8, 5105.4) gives 2.52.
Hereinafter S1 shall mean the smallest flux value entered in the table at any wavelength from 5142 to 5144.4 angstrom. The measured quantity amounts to 2.32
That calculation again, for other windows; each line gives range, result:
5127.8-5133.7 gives 2.2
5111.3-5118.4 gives 2.15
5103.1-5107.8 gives 2.38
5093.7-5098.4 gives 2.12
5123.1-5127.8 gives 2.16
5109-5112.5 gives 2.24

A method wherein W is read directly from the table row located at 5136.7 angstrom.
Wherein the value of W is 2.24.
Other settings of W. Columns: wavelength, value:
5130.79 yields 2.31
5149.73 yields 2.44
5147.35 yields 2.34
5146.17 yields 2.45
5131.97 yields 2.36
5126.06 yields 2.35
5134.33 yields 2.6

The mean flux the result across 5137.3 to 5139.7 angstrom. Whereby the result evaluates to 2.27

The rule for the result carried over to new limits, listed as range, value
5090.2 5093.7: 2.49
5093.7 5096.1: 2.42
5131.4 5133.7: 2.29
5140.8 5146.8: 2.47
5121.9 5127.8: 2.37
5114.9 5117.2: 2.35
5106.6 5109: 2.46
